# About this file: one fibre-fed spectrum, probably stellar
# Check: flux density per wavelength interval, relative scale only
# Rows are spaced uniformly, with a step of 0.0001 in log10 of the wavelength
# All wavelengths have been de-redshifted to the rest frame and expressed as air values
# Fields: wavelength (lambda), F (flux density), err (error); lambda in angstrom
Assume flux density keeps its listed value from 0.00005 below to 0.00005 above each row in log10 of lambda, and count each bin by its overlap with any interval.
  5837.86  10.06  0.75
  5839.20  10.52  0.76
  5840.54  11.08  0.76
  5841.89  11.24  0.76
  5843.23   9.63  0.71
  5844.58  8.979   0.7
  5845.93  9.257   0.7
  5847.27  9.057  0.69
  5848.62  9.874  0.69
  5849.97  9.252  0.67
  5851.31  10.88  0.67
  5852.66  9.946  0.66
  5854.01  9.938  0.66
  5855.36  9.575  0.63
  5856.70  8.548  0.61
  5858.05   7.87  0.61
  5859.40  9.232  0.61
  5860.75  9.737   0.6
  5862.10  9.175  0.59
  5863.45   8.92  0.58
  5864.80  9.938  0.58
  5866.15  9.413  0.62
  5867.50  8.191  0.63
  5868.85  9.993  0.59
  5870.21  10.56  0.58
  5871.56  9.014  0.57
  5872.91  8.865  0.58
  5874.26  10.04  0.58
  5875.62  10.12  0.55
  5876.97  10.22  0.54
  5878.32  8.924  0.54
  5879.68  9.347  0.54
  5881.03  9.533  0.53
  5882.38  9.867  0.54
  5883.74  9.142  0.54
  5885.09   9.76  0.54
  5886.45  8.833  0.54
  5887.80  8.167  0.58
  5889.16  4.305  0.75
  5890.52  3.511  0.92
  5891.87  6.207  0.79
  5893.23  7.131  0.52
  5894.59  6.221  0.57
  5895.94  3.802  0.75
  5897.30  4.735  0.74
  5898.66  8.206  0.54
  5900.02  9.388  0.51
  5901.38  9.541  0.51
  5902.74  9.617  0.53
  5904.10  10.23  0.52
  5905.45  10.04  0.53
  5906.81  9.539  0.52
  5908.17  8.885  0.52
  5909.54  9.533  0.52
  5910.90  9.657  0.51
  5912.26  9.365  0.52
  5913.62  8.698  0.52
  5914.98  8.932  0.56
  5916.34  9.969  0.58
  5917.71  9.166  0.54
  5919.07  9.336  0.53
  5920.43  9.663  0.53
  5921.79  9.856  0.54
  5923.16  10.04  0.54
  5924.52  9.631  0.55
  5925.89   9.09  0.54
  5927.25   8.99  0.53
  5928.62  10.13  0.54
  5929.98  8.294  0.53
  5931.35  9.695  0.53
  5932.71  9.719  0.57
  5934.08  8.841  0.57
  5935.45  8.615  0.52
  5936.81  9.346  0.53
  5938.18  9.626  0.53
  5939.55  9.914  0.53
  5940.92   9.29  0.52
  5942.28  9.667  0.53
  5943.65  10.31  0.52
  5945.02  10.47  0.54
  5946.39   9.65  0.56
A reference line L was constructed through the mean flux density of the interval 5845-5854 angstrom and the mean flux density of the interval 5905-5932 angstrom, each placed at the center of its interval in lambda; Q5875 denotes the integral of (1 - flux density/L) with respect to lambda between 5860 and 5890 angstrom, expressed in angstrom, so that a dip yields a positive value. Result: 1.4 angstrom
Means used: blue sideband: 9.71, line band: 9.15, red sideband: 9.42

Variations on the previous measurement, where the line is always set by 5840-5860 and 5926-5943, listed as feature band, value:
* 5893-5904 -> 2.3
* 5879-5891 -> 1.7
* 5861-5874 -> 0.2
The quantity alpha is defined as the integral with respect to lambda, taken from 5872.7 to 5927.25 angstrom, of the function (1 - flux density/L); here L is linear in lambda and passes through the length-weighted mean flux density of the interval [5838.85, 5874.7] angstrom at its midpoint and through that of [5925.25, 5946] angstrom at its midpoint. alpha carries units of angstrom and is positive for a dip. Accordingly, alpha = 4.79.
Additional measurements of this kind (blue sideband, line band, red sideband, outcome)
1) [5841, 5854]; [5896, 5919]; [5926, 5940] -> 1.2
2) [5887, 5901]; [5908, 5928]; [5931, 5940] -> -3.4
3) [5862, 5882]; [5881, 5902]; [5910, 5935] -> 4.7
